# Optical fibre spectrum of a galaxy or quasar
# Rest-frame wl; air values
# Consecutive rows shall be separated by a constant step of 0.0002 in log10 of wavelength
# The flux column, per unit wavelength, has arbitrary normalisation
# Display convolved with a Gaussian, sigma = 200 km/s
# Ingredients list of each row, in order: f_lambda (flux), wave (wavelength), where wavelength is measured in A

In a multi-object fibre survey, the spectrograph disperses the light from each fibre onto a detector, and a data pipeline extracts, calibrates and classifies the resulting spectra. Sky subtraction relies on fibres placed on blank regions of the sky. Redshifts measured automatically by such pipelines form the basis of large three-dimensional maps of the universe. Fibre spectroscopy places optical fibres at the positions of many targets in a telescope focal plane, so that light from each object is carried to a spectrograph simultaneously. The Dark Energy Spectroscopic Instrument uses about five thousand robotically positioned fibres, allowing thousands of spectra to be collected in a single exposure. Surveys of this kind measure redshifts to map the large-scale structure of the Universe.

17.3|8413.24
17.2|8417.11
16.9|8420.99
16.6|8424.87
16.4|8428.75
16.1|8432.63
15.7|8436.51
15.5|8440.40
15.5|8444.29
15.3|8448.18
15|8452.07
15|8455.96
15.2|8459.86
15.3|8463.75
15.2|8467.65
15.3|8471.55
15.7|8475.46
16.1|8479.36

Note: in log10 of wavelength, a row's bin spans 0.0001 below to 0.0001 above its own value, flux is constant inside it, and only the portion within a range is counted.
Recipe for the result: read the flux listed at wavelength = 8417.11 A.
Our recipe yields 17.2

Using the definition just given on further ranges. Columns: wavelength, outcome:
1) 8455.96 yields 15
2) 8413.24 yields 17.3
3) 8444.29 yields 15.5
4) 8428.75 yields 16.4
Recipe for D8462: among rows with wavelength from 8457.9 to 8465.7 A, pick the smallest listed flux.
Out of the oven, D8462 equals 15.2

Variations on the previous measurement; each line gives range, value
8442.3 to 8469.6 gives 15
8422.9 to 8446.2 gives 15.5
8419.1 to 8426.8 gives 16.6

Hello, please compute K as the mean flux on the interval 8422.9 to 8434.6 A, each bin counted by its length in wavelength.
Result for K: 16.4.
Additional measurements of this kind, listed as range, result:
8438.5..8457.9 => 15.3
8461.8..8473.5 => 15.3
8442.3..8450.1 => 15.4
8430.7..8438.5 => 15.9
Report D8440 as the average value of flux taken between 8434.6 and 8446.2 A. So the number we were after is 15.6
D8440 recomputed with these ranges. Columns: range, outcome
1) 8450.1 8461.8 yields 15.1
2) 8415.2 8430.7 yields 16.8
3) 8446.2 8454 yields 15.2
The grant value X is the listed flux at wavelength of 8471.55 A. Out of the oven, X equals 15.3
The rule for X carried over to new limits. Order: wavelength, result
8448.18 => 15.3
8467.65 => 15.2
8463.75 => 15.3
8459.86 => 15.2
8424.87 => 16.6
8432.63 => 16.1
